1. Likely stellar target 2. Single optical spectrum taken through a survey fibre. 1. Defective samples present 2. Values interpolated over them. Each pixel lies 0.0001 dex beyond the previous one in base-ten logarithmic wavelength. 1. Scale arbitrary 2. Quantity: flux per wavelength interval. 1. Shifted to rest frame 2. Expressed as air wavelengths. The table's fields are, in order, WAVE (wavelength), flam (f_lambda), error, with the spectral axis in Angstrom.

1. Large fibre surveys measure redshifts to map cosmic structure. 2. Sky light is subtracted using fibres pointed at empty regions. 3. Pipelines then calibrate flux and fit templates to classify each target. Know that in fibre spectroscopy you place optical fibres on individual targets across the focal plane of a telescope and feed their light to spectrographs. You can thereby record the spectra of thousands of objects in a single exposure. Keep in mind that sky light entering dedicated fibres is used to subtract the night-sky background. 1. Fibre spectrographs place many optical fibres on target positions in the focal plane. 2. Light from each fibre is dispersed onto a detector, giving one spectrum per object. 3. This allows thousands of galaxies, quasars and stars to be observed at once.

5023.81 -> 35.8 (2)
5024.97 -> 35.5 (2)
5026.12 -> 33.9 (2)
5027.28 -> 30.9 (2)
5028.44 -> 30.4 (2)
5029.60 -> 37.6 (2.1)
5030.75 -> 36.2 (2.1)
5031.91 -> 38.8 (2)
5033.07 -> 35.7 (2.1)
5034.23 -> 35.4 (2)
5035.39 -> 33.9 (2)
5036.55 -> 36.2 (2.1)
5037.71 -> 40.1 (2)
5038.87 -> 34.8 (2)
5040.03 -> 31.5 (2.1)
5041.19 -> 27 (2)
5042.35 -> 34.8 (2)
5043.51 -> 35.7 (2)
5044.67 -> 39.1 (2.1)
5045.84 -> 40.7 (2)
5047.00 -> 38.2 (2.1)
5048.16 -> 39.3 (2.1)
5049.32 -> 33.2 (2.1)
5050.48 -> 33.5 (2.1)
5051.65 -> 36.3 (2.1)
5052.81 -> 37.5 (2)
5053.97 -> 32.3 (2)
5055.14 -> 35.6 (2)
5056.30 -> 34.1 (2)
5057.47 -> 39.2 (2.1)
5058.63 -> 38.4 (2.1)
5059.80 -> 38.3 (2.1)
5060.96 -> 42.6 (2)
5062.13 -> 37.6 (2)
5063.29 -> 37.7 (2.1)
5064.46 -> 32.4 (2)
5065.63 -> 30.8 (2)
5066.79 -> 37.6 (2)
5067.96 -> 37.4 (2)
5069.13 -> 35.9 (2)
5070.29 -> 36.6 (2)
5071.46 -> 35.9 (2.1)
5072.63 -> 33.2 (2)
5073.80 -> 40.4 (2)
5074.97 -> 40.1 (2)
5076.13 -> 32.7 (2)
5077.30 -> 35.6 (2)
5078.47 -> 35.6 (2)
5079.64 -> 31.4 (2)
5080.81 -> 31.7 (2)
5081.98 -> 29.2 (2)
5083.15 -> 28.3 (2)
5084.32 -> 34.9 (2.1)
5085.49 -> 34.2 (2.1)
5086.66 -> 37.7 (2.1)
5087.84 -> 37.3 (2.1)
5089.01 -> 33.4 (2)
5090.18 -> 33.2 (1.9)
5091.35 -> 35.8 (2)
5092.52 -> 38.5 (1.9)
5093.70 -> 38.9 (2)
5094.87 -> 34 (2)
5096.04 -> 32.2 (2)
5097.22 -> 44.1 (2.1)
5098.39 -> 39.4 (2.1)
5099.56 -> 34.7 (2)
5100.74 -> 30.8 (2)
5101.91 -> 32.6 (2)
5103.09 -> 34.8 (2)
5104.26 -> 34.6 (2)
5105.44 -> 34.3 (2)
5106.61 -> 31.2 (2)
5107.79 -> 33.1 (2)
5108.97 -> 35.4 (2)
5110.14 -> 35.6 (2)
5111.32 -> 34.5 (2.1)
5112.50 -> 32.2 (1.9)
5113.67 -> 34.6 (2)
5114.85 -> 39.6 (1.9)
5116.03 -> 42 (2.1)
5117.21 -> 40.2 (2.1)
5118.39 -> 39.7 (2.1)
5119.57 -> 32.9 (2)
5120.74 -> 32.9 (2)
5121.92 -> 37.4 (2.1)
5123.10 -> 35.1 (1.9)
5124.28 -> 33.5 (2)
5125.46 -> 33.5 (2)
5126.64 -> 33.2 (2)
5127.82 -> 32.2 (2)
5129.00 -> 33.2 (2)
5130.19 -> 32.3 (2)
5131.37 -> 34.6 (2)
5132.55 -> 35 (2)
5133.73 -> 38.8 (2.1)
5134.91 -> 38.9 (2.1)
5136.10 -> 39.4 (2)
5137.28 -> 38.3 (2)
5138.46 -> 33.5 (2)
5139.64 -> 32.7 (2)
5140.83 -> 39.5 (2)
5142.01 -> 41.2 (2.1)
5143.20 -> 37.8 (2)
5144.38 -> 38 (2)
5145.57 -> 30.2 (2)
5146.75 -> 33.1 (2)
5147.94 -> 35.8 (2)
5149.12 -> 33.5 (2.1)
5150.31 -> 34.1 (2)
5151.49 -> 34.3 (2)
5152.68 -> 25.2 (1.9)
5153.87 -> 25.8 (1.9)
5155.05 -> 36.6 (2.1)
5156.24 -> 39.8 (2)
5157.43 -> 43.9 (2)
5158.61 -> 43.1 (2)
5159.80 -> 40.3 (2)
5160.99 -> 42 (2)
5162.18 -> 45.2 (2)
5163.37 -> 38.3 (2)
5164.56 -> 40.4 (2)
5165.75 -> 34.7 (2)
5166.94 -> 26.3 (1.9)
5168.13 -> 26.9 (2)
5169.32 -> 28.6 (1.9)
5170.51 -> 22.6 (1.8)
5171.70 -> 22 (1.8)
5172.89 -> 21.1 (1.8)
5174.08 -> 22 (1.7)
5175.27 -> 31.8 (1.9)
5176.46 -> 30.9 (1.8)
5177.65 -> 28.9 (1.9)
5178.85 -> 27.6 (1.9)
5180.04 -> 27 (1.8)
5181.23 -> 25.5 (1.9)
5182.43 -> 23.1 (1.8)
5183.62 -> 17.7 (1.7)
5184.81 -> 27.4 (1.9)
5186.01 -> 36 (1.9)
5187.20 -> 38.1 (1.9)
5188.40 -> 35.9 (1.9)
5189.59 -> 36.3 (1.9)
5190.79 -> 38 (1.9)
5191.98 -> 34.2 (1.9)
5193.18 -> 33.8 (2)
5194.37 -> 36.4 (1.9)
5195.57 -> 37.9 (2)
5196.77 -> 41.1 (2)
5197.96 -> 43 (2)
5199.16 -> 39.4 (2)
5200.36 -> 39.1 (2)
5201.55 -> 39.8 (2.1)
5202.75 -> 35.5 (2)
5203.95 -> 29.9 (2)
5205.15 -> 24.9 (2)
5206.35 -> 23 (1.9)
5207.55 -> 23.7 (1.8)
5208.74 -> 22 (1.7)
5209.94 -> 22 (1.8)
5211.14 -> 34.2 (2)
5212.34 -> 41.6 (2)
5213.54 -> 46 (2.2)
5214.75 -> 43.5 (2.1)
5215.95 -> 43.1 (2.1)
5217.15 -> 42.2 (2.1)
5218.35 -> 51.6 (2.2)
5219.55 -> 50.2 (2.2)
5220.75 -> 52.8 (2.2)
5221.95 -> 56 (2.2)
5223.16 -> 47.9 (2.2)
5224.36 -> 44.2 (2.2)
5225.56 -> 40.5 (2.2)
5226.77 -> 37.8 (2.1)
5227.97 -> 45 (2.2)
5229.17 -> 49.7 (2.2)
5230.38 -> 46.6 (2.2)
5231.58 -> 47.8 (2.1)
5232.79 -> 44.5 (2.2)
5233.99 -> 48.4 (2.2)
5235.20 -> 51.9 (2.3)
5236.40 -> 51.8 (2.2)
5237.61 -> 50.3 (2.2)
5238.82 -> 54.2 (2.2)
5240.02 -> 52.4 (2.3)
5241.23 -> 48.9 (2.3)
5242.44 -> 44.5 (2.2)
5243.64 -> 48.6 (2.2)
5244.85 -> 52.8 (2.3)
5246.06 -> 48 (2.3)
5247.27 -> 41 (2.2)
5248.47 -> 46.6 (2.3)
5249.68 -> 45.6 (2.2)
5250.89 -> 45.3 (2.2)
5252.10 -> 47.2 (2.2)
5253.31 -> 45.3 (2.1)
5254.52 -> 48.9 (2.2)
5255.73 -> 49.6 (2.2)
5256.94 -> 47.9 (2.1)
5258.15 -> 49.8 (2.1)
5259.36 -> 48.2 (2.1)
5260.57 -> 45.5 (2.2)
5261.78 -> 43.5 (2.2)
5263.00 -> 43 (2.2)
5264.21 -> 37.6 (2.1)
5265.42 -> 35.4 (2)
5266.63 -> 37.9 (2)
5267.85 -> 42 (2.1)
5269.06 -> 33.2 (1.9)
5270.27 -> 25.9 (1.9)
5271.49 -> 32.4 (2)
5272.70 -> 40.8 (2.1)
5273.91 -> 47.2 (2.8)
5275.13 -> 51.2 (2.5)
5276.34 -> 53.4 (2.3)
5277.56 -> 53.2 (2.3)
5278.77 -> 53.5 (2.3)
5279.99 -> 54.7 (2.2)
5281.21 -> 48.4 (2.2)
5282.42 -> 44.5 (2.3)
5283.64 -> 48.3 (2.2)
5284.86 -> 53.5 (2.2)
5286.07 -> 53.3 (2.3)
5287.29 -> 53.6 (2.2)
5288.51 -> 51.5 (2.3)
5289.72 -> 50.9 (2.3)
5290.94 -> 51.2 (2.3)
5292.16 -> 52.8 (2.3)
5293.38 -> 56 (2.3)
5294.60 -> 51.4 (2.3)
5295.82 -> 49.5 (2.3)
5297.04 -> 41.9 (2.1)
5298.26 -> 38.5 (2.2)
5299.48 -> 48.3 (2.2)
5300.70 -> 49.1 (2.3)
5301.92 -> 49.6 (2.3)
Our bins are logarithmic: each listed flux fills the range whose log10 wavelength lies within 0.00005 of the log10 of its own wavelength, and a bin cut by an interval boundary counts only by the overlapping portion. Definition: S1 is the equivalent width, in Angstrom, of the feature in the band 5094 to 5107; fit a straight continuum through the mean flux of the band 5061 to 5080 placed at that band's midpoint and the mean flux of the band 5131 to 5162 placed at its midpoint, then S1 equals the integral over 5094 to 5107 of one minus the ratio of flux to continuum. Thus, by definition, 0.4 Angstrom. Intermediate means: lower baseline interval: 35.9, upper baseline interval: 36.5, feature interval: 35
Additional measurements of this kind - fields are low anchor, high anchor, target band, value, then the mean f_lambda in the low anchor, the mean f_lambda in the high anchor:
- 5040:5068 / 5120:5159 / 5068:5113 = 1.1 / 36.1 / 35.3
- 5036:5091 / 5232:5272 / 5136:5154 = 2.3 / 35.5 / 45.1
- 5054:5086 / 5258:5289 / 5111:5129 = 1.1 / 35.4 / 45.4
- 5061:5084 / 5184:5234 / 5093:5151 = 1.5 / 34.9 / 39.1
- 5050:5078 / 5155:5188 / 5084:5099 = -0.6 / 36.3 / 31.6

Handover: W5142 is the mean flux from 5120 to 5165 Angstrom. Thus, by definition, 36.1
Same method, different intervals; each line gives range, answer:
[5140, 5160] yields 35.9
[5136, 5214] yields 33.2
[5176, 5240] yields 38.7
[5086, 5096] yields 35.9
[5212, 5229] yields 46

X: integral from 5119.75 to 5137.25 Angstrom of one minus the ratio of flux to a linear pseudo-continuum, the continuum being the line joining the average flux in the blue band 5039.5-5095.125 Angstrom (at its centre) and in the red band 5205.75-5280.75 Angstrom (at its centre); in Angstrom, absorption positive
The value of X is 1.6 Angstrom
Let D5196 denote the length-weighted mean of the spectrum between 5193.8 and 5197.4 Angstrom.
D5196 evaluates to 38.5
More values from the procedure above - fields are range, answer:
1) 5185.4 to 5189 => 36.6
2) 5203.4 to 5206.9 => 25.9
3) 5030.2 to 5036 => 36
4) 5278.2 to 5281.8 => 52.1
